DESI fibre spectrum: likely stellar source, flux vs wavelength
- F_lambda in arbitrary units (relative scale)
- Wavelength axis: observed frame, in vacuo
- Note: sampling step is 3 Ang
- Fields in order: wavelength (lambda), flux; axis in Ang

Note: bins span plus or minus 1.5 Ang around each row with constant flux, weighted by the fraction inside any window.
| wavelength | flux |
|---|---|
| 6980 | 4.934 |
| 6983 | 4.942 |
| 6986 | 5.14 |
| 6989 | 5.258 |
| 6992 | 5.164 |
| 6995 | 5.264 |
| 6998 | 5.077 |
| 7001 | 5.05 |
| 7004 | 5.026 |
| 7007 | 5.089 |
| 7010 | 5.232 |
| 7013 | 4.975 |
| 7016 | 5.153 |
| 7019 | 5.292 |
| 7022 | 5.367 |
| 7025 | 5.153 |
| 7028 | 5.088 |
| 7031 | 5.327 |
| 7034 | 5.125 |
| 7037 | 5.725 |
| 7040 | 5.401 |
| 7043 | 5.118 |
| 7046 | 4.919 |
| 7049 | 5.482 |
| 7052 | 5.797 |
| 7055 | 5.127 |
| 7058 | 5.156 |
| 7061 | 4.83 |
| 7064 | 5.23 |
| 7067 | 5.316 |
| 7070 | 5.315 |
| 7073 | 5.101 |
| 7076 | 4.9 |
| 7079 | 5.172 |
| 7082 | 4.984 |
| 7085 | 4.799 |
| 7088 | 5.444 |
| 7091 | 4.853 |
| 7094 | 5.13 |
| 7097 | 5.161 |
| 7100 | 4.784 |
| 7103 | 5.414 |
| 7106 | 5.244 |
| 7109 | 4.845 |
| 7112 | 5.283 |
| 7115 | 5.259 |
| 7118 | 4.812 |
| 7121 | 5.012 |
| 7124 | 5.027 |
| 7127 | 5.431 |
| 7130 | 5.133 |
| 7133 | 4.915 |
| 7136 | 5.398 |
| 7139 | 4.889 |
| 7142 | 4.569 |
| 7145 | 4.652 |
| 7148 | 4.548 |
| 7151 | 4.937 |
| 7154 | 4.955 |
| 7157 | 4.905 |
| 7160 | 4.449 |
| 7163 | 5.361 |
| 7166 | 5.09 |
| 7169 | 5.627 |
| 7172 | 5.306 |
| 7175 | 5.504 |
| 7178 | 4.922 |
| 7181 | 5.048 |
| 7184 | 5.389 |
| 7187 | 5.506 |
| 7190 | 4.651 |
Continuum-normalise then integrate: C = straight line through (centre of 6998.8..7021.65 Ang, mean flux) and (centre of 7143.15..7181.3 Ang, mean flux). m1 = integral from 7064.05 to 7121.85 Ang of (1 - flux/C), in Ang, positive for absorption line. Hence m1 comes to -0.4 Ang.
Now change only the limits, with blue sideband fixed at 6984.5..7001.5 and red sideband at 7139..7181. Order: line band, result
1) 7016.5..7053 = -1.32 Ang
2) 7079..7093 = 0.07 Ang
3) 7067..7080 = -0.16 Ang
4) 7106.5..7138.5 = -0.53 Ang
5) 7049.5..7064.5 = -0.44 Ang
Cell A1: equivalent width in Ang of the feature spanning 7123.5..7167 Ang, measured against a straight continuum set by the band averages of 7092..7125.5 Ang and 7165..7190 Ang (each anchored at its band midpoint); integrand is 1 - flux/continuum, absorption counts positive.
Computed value 1.9 Ang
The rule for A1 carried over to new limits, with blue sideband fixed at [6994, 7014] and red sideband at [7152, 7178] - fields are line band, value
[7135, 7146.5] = 0.6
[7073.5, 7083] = 0.2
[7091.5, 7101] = 0.2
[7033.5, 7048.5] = -0.5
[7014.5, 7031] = -0.4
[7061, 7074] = -0.2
